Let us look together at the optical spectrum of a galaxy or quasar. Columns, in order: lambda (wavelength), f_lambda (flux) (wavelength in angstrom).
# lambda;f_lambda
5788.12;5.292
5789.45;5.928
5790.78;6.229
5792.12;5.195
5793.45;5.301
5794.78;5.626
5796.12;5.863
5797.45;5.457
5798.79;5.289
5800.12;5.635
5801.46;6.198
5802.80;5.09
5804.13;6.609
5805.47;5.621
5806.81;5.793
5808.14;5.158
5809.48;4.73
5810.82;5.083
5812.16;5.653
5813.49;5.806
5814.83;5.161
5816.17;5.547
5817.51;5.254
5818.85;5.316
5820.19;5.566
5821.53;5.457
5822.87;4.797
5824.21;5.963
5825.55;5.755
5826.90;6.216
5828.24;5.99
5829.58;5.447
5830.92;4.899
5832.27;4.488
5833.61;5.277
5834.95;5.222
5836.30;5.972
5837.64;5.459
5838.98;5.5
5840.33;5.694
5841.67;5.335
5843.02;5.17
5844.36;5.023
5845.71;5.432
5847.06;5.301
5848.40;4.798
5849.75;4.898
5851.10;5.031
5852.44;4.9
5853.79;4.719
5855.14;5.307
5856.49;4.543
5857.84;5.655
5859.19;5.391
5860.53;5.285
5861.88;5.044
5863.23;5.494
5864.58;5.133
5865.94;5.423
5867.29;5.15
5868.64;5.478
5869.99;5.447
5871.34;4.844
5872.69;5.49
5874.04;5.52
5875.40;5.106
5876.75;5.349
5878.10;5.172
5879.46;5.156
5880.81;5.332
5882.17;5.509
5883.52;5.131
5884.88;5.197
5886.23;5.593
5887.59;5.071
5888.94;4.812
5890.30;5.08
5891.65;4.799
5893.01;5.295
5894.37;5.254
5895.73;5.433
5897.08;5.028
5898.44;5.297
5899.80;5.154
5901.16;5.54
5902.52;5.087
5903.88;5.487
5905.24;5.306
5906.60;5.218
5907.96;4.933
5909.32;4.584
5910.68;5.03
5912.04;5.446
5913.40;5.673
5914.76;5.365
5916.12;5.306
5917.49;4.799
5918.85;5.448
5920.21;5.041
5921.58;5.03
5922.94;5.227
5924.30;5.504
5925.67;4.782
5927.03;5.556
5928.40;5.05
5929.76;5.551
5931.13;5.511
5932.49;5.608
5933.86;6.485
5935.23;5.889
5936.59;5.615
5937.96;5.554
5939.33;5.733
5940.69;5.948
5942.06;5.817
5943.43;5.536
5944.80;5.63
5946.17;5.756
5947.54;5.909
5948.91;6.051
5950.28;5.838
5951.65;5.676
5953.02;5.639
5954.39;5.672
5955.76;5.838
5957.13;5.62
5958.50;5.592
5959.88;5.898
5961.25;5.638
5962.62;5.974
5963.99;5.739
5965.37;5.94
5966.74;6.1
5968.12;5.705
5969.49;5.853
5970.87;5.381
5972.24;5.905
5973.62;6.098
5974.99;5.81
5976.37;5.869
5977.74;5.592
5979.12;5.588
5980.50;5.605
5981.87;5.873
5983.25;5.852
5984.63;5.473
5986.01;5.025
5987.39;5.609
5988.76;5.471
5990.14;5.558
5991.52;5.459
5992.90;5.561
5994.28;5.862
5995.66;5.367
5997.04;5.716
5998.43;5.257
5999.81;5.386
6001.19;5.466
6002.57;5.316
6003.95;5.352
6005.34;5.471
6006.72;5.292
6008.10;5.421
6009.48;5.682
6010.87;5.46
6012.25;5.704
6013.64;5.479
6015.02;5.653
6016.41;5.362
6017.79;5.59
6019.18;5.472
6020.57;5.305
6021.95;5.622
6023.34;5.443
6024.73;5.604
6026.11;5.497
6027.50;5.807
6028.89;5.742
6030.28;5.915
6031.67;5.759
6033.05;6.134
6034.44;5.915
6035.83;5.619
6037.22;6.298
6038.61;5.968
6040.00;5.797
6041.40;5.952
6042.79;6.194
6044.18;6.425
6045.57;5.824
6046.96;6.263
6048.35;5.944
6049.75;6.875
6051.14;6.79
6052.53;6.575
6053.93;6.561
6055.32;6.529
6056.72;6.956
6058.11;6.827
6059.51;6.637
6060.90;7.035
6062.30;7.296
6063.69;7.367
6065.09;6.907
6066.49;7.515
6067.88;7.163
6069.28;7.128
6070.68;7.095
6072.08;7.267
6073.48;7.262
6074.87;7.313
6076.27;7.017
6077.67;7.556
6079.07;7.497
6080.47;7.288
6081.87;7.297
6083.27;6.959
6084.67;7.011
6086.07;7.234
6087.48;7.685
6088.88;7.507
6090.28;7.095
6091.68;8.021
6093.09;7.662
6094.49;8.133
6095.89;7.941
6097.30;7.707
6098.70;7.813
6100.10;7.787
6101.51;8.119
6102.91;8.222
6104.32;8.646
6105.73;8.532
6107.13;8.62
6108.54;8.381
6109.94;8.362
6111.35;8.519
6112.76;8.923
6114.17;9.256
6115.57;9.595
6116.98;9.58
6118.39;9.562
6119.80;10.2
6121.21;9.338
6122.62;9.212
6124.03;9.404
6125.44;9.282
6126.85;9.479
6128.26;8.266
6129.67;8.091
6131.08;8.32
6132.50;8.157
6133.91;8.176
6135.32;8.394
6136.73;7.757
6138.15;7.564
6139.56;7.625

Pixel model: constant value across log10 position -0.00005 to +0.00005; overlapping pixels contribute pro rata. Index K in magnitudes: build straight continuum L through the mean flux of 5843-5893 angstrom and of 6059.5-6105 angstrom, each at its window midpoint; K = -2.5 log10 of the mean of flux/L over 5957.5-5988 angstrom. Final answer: 0.10 mag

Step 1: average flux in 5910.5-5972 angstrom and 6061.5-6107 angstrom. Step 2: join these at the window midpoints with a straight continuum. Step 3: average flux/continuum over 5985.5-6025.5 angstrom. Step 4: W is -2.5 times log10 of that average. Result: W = 0.18 mag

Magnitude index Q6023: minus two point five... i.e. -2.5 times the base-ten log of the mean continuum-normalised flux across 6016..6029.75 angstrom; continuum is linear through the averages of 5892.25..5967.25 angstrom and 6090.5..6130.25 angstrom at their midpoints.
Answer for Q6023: 0.27 mag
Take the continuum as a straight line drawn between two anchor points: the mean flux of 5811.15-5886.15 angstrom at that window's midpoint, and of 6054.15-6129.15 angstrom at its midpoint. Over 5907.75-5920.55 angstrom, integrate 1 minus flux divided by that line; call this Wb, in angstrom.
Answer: 1.8 angstrom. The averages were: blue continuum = 5.31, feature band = 5.18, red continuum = 7.94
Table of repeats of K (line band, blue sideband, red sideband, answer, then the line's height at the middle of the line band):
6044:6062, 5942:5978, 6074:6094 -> 0.06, 6.98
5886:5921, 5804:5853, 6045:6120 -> 0.16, 6.03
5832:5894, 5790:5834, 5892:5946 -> 0.04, 5.44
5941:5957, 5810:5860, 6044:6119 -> 0.11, 6.35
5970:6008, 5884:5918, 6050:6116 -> 0.14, 6.35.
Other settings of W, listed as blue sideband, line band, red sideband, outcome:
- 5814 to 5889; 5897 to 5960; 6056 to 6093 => 0.09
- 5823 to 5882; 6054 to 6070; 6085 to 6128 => 0.14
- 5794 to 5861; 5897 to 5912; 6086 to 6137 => 0.20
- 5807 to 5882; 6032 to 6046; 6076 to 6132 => 0.25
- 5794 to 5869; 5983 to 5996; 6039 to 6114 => 0.20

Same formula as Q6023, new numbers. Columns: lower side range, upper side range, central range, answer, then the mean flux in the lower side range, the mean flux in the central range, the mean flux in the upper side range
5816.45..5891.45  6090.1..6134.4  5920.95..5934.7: 0.15 mag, 5.28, 5.44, 8.59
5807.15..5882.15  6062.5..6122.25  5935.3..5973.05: 0.13 mag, 5.3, 5.76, 7.96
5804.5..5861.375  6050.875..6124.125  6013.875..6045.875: 0.25 mag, 5.33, 5.77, 7.81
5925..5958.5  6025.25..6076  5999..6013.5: 0.13 mag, 5.68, 5.46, 6.51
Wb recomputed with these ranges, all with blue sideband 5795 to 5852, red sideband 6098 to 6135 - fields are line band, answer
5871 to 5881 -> 1.28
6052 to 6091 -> 5.29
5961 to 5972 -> 1.95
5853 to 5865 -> 1.35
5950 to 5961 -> 1.93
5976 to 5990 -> 3.20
